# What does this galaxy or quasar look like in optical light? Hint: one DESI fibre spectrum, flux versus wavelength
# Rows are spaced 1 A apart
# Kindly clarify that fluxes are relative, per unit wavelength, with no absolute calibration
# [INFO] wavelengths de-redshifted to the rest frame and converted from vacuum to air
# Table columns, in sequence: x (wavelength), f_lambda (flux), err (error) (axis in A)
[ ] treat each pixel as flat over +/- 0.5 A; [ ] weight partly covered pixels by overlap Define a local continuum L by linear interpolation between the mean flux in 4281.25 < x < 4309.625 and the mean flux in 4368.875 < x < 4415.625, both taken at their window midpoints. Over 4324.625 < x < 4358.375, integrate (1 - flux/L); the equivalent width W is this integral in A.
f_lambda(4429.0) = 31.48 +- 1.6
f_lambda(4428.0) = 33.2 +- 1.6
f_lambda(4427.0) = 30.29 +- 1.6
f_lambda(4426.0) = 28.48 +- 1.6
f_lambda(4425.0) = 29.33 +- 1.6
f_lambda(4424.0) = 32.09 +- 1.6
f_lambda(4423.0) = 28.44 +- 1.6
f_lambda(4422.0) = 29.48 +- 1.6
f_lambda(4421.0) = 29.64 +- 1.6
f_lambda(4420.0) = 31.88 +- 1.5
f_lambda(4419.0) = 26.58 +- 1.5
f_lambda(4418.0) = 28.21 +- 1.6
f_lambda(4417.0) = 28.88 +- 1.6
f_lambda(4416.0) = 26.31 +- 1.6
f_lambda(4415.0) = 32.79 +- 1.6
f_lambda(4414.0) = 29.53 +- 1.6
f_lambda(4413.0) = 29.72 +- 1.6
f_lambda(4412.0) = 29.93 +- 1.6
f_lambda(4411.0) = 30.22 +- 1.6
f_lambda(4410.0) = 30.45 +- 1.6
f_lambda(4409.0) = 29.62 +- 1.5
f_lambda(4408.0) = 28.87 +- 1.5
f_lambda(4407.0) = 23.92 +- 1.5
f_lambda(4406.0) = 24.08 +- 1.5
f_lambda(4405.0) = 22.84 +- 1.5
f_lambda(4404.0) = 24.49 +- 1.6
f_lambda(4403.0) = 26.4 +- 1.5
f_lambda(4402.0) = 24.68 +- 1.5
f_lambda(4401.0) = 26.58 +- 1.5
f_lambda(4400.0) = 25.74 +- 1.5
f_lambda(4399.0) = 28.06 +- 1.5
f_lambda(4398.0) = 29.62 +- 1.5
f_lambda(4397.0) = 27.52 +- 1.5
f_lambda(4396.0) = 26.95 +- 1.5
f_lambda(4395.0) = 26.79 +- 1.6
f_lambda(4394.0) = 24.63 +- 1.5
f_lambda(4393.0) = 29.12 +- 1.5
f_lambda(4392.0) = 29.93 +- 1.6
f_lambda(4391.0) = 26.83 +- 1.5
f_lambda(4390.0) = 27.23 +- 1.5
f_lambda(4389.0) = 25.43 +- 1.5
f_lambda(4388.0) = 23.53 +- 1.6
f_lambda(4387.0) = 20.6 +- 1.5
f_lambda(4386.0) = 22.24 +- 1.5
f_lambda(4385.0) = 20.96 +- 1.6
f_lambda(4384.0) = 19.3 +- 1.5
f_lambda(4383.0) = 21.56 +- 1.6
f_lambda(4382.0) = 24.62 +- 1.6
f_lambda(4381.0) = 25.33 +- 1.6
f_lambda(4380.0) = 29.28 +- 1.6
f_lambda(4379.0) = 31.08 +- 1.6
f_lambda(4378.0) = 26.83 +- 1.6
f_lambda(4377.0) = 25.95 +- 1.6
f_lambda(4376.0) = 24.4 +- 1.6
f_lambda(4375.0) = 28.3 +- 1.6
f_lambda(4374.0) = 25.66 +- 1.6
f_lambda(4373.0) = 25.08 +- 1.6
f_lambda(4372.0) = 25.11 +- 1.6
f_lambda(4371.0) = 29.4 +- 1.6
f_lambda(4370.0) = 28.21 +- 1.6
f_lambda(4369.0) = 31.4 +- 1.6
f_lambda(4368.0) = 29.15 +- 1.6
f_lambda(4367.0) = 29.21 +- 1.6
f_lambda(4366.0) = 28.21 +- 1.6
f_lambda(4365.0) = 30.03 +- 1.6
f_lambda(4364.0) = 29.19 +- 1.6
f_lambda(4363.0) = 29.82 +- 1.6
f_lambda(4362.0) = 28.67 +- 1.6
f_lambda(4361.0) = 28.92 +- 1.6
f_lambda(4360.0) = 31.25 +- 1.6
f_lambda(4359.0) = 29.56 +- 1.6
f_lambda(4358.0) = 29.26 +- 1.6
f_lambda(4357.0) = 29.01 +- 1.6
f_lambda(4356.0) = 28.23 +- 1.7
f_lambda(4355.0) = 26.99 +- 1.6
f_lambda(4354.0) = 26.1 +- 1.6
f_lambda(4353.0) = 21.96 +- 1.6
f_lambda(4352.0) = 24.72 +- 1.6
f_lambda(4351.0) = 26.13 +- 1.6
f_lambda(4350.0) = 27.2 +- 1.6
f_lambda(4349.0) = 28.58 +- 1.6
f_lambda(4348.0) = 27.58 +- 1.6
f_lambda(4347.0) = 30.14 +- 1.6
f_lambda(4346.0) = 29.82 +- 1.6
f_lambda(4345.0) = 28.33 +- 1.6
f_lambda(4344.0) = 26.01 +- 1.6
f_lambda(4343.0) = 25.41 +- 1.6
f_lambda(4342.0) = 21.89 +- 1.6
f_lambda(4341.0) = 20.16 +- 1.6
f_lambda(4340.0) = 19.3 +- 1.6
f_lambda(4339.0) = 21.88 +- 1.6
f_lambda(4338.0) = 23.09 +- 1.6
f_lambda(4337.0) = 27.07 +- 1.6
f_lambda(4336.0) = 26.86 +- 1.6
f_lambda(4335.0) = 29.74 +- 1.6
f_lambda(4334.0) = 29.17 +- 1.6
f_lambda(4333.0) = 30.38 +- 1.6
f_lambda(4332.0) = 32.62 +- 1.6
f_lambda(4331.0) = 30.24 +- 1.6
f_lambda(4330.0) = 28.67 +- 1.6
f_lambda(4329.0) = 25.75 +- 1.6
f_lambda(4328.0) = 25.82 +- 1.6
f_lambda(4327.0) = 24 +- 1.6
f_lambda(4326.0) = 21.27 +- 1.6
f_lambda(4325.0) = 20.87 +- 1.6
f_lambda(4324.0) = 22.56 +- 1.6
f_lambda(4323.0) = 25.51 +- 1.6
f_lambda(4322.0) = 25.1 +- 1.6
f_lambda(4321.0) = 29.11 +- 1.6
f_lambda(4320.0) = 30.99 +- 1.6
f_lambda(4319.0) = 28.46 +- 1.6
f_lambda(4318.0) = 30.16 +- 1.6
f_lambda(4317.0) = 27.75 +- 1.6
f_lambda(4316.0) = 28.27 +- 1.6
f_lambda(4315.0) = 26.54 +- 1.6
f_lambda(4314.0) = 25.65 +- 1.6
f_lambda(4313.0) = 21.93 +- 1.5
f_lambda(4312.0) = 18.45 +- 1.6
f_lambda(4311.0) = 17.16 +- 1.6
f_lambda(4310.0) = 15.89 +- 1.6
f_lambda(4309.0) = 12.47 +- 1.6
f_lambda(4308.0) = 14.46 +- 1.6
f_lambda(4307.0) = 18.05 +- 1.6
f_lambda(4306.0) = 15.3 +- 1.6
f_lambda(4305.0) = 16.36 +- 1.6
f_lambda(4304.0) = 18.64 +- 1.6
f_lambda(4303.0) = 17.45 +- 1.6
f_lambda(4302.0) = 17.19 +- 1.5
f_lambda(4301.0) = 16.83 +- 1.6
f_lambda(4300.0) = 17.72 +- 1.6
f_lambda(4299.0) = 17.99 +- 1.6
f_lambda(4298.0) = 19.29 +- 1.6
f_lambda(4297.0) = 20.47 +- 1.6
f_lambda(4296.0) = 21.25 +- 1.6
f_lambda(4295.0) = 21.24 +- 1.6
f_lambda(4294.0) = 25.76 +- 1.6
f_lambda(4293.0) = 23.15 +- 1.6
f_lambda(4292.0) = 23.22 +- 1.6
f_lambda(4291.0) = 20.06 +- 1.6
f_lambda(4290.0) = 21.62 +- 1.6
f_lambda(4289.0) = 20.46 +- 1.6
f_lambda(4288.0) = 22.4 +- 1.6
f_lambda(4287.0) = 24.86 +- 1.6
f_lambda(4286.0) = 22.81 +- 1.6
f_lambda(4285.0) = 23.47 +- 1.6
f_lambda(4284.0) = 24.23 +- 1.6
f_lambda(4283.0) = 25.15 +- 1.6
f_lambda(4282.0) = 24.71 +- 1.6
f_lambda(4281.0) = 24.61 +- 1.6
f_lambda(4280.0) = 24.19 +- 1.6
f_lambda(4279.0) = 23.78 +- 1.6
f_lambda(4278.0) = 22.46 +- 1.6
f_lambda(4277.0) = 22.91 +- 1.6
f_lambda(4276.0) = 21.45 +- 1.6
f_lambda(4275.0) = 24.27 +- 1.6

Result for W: -4.4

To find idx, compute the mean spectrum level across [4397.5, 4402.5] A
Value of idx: 26.9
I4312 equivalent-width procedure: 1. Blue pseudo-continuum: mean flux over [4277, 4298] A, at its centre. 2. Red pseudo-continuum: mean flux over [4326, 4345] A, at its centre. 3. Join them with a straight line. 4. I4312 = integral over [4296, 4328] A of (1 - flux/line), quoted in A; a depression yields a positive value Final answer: 4.1 A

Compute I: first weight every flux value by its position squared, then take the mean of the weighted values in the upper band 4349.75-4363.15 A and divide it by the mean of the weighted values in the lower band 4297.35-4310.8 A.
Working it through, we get 1.69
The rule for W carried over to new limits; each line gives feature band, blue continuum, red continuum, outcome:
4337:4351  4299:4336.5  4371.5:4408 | -0.8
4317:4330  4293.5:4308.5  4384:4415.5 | -3.6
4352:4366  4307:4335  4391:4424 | -1.1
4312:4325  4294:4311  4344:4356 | -3.4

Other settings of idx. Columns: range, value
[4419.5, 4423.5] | 29.9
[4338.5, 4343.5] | 21.7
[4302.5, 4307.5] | 17.2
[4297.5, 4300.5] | 18.3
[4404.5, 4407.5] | 23.6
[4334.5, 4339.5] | 25.7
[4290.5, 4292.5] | 21.6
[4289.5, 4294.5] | 22.8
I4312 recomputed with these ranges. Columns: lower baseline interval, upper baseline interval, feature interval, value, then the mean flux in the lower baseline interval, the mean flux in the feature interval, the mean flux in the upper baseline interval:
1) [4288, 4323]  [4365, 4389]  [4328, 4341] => -2.0 A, 21.4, 26.8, 26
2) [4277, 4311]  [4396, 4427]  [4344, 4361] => -2.4 A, 20.5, 27.8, 28.2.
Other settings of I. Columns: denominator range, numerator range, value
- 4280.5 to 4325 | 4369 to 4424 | 1.28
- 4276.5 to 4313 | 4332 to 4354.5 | 1.31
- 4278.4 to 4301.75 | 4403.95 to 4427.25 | 1.37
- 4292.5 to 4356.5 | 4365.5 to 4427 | 1.18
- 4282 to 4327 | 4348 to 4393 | 1.27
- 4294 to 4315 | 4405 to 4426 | 1.63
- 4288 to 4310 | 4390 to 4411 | 1.49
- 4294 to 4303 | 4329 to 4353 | 1.41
